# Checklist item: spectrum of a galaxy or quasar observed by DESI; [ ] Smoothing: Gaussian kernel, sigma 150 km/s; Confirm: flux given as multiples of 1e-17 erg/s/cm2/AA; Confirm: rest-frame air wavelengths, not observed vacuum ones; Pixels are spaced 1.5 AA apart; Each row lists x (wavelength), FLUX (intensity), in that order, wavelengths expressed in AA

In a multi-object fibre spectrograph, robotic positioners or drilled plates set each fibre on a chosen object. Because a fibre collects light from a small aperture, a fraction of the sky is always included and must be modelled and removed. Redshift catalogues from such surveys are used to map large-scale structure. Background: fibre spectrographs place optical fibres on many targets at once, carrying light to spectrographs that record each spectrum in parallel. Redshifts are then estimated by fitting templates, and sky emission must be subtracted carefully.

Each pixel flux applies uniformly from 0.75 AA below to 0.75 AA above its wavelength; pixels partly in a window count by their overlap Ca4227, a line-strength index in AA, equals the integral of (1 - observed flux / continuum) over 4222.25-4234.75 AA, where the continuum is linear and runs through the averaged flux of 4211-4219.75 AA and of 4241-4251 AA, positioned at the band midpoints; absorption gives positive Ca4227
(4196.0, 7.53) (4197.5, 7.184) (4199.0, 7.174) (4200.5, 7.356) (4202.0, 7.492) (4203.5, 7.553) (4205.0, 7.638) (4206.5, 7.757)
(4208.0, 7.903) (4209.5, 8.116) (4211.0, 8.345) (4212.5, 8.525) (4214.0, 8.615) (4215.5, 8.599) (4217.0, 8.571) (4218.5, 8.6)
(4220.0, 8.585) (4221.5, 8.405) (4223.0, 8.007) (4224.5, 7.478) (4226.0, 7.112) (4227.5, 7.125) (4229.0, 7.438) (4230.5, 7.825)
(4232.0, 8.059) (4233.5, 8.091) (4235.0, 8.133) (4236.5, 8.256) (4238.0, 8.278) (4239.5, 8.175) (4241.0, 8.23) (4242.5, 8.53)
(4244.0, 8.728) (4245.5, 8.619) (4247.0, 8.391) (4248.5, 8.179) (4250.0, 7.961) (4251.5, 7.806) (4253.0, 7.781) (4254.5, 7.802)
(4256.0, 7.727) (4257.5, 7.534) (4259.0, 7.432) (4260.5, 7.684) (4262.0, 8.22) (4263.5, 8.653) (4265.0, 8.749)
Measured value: 1.2 AA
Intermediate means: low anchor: 8.56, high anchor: 8.37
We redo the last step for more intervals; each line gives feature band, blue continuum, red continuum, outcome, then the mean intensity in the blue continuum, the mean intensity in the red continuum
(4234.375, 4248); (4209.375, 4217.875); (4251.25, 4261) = -0.7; 8.49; 7.67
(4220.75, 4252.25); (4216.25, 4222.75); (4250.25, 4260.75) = 0.3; 8.5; 7.69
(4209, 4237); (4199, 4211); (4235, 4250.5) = -0.4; 7.7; 8.33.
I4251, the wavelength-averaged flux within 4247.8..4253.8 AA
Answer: 7.93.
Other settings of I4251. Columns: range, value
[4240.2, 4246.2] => 8.52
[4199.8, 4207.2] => 7.56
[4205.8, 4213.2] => 8.13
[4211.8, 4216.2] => 8.58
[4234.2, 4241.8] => 8.22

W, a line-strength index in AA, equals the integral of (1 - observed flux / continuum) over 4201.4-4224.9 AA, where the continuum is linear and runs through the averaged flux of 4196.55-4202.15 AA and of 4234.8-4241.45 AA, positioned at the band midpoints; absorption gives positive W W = -1.6 AA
